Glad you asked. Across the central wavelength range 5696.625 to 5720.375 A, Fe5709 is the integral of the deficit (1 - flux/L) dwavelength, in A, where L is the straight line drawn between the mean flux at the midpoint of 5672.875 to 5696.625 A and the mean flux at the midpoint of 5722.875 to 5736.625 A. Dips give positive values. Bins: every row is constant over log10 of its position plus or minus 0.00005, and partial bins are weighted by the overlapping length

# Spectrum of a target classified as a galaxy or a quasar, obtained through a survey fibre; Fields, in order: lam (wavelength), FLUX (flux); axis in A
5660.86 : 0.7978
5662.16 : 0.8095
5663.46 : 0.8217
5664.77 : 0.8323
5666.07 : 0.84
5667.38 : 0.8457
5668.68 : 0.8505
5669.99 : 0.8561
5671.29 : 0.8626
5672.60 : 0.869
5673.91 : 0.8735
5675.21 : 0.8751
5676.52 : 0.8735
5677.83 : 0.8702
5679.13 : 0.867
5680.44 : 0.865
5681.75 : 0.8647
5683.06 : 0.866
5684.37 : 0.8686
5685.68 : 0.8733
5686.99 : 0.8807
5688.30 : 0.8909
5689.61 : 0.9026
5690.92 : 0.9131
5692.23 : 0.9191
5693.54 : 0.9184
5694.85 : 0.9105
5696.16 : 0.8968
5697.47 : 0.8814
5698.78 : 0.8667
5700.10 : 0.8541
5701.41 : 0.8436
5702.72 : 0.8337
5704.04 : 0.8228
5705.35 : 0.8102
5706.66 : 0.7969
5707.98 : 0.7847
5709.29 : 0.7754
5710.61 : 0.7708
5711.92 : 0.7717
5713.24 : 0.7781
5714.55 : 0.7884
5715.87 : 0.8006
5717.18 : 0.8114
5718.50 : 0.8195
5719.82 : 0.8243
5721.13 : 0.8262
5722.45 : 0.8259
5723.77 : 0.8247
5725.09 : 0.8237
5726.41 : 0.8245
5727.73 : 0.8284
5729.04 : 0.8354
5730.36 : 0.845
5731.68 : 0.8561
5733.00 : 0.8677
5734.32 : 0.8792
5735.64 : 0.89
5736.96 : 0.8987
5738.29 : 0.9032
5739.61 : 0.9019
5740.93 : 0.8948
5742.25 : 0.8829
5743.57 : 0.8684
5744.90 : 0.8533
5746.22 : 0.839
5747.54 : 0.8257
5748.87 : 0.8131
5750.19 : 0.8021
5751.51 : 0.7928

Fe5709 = 1.4 A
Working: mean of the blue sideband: 0.885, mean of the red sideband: 0.848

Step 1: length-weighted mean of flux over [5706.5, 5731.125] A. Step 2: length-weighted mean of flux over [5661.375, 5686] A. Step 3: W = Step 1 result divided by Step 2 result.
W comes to 0.94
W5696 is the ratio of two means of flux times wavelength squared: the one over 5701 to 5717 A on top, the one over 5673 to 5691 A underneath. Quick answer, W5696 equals 0.92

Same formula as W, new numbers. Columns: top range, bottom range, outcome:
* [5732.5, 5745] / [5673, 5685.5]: 1.02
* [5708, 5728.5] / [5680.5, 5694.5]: 0.91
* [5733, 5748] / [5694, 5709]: 1.04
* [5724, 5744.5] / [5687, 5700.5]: 0.97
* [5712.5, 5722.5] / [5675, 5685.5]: 0.93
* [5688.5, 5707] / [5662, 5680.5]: 1.02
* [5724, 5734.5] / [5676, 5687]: 0.97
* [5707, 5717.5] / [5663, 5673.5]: 0.93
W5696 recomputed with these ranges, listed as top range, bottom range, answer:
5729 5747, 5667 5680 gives 1.03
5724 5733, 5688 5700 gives 0.94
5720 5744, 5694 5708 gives 1.02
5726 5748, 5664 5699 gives 1.01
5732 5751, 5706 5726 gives 1.09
